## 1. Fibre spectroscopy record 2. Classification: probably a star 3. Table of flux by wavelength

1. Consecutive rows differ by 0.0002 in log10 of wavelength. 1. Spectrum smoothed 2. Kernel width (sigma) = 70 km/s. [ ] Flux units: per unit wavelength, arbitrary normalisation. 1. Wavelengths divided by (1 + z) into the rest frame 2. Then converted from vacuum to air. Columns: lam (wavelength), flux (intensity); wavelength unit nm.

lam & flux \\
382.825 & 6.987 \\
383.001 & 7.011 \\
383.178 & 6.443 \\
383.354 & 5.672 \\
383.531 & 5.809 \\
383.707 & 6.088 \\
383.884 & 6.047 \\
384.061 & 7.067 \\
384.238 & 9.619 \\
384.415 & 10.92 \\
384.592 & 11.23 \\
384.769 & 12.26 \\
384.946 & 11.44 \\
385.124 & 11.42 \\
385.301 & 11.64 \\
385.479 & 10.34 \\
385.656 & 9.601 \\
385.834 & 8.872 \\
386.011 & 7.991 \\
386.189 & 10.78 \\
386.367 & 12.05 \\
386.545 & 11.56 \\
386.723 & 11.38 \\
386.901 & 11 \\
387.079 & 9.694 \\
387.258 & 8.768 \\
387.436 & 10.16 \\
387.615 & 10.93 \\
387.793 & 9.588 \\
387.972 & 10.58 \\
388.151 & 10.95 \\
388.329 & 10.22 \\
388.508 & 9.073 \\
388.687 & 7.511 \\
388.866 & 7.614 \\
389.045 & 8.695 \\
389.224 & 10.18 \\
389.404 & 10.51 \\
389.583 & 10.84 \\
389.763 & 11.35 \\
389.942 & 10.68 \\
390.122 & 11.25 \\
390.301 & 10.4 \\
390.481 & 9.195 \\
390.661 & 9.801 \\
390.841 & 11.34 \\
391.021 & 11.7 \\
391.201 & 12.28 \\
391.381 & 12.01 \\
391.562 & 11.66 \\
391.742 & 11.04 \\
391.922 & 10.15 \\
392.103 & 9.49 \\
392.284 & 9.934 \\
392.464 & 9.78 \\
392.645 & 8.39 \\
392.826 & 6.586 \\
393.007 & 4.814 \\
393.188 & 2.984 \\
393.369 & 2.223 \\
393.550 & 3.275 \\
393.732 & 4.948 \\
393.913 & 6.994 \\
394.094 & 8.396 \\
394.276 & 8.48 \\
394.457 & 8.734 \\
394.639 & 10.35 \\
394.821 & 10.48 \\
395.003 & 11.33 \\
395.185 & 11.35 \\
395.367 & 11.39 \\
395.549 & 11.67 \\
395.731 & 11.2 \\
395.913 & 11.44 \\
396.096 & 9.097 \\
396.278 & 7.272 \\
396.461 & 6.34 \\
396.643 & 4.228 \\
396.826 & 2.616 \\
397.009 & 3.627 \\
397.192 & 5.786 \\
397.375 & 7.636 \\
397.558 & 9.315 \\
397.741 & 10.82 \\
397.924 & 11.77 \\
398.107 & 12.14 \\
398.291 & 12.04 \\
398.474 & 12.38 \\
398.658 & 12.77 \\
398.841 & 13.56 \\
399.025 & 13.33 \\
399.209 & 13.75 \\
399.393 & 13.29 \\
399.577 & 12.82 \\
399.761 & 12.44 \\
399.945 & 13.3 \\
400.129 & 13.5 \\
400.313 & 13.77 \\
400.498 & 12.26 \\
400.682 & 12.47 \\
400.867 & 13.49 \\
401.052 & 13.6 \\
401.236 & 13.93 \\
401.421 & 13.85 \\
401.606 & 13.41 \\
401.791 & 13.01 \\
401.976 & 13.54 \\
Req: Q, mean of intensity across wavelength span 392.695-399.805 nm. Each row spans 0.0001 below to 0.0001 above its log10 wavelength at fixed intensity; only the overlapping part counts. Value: 9.05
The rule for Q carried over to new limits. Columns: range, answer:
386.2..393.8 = 9.46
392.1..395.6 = 8.01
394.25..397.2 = 8.63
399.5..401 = 13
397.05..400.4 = 11.8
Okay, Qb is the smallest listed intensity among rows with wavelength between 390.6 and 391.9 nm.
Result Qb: 9.801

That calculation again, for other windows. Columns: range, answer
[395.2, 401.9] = 2.616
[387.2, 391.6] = 7.511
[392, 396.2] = 2.223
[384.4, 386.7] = 7.991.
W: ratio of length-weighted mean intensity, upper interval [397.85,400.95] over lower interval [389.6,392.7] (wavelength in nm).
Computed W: 1.21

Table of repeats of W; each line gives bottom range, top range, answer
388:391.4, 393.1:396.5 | 0.81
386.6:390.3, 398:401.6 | 1.30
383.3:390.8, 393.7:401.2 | 1.07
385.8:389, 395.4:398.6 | 0.89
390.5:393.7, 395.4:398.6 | 1.03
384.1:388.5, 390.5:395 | 0.82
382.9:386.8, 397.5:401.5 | 1.37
